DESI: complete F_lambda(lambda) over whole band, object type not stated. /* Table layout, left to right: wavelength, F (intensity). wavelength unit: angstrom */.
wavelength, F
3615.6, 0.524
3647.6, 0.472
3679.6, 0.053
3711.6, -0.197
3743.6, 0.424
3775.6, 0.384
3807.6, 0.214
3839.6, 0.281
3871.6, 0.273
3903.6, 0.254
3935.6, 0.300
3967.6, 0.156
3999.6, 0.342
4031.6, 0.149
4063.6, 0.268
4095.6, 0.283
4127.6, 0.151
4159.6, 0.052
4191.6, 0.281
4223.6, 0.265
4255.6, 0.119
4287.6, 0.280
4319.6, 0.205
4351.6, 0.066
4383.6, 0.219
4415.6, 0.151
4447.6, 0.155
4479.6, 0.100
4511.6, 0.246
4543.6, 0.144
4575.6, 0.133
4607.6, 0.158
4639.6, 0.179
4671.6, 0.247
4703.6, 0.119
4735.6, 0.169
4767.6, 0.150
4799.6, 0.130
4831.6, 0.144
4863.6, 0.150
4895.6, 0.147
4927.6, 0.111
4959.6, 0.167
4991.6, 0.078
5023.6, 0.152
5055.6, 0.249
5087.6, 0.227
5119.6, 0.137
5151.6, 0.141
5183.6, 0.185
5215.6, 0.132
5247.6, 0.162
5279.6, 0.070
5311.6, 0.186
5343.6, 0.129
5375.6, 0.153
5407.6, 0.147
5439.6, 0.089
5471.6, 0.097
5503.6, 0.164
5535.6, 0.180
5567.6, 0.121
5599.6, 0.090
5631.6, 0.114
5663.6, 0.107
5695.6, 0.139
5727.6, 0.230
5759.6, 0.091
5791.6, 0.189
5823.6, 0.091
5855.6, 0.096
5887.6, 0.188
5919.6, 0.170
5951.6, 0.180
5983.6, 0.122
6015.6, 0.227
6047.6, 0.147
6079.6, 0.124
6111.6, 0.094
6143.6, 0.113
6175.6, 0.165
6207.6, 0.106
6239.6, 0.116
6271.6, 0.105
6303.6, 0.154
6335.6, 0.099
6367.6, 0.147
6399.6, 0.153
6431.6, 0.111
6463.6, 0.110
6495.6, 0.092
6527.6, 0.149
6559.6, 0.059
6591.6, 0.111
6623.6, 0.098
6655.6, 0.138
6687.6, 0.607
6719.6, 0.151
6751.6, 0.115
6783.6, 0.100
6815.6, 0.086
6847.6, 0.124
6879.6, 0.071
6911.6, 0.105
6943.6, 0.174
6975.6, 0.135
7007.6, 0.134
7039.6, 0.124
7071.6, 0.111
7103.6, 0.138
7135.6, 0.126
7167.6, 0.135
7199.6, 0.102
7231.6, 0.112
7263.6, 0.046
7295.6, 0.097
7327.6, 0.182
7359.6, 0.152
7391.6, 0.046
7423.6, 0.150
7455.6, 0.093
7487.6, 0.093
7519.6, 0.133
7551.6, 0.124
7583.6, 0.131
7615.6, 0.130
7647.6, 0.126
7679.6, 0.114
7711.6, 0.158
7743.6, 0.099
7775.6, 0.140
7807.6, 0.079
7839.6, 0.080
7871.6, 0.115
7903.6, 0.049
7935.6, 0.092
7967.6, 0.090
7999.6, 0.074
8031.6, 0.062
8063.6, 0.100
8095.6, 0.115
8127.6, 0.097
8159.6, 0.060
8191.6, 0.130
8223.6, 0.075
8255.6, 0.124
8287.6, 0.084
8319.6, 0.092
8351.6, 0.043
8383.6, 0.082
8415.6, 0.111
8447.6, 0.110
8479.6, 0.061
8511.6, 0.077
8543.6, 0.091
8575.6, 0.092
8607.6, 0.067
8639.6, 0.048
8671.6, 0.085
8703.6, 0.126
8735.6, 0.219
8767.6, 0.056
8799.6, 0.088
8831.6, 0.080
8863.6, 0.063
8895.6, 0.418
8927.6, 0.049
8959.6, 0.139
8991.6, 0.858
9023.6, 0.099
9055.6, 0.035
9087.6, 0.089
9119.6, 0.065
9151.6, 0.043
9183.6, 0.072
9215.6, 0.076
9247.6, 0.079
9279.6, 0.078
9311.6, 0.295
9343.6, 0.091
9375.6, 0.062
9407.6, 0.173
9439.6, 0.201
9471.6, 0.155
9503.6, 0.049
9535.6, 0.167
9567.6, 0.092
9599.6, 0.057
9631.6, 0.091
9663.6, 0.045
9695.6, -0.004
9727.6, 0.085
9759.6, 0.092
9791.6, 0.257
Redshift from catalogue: 0.79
